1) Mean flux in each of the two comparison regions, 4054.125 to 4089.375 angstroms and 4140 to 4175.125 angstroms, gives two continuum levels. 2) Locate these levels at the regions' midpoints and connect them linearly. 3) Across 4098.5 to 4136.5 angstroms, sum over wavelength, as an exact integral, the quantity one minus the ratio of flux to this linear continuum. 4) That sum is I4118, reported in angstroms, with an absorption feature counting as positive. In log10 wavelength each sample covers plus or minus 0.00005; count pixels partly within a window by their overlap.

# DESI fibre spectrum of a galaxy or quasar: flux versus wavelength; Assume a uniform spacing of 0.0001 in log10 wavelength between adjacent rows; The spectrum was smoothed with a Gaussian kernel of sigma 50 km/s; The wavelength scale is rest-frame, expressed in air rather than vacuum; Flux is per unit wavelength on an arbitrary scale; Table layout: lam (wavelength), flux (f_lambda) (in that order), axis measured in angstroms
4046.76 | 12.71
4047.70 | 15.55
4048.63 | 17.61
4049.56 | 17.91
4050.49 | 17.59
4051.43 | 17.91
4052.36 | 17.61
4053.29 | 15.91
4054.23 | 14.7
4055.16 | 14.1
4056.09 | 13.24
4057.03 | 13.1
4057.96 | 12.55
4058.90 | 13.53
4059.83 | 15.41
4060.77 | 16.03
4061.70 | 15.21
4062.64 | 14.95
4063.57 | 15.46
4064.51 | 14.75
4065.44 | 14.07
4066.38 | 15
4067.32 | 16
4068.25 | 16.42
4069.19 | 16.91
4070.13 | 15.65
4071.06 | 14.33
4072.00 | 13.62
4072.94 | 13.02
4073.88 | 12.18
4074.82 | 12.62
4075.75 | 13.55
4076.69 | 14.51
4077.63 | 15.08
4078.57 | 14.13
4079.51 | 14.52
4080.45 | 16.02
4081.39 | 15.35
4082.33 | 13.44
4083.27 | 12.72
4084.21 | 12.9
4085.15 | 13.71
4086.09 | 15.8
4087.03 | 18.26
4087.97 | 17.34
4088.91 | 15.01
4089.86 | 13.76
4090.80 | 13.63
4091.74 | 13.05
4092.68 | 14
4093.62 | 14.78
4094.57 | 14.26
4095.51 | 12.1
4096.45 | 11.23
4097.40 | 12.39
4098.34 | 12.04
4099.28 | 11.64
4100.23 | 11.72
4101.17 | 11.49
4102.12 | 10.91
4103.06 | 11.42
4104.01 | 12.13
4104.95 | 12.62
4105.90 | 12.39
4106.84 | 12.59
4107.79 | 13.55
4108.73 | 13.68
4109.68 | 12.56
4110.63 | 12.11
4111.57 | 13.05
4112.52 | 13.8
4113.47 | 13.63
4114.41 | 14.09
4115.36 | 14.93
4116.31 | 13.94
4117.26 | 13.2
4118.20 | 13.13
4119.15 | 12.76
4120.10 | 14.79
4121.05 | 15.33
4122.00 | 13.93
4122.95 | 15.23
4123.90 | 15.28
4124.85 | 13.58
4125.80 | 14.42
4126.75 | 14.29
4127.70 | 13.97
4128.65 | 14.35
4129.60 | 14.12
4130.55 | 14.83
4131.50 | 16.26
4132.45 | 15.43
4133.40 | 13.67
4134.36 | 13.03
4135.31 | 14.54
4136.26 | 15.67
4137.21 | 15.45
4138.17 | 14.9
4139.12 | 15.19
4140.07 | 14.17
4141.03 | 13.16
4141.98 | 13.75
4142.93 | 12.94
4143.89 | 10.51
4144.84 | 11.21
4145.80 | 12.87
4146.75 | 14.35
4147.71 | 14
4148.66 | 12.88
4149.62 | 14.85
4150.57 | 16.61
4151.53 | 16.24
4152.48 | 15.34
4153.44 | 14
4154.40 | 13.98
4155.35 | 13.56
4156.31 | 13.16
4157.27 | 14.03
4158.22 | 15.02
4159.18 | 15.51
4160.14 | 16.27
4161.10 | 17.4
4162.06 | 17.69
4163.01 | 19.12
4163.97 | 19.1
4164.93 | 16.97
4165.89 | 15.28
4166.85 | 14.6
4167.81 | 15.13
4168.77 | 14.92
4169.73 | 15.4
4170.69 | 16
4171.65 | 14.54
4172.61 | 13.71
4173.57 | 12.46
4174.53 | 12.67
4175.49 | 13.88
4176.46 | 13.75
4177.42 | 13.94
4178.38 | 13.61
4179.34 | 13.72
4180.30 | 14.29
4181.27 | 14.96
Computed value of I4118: 2.79 angstroms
